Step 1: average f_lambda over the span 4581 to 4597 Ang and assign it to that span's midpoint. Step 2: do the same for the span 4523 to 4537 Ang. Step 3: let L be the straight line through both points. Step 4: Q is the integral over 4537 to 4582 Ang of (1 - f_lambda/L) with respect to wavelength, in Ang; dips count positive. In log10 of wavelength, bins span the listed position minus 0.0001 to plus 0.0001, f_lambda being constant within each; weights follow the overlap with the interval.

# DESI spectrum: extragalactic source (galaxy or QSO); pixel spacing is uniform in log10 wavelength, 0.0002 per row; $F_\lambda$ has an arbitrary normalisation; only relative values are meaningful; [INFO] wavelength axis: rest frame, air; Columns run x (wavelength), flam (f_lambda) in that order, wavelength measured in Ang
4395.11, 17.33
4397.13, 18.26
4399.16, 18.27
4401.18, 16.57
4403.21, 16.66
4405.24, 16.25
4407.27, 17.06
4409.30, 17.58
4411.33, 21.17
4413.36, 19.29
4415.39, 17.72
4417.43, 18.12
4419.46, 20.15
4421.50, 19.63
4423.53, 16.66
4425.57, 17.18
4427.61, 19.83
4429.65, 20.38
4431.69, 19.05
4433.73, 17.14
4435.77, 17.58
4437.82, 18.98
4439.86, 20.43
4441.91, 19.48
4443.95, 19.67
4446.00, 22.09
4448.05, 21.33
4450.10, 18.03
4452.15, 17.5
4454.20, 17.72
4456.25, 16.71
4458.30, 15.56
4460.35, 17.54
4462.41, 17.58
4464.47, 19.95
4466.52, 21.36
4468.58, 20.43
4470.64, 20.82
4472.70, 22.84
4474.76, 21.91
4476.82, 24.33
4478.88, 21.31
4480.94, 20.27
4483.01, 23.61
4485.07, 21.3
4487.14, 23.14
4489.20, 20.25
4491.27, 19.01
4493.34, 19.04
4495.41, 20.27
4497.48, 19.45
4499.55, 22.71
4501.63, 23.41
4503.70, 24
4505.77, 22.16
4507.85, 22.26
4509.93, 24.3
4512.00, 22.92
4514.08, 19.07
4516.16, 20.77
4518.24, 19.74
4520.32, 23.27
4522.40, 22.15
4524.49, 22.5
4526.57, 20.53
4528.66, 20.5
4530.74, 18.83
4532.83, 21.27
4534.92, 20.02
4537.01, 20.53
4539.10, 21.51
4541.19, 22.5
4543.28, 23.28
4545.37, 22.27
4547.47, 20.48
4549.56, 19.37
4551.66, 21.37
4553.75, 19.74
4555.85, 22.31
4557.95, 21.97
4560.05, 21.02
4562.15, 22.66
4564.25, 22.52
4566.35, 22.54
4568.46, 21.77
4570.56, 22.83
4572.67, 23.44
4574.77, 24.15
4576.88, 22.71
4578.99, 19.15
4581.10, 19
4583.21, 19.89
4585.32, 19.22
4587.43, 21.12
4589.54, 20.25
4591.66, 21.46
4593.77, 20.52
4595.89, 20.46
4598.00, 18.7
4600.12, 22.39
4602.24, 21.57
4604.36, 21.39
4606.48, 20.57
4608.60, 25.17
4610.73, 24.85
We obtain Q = -2.7 Ang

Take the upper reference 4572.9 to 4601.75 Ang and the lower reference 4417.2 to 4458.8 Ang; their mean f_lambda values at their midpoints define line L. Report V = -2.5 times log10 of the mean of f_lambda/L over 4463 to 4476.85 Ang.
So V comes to -0.11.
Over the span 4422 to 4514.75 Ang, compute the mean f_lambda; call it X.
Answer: 20.2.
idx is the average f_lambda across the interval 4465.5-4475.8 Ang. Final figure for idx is 21.5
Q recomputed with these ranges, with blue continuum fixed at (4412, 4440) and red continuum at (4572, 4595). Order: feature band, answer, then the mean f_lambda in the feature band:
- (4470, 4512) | -4.76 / 21.9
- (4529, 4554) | -0.75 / 21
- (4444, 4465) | 0.75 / 18.4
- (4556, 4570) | -0.99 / 22.1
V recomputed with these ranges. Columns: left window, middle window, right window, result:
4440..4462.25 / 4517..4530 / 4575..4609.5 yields -0.08 mag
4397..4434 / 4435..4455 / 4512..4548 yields -0.02 mag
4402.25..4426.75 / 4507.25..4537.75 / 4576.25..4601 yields -0.09 mag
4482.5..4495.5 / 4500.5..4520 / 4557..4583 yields -0.05 mag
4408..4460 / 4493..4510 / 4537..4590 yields -0.09 mag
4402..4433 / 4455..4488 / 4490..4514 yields 0.00 mag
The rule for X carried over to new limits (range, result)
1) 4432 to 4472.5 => 19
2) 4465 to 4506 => 21.6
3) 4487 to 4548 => 21.4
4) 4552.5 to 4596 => 21.4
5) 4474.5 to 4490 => 22.1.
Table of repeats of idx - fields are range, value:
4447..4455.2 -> 18.7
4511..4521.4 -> 21.2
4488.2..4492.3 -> 19.6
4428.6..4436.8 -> 18.5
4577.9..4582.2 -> 19.1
